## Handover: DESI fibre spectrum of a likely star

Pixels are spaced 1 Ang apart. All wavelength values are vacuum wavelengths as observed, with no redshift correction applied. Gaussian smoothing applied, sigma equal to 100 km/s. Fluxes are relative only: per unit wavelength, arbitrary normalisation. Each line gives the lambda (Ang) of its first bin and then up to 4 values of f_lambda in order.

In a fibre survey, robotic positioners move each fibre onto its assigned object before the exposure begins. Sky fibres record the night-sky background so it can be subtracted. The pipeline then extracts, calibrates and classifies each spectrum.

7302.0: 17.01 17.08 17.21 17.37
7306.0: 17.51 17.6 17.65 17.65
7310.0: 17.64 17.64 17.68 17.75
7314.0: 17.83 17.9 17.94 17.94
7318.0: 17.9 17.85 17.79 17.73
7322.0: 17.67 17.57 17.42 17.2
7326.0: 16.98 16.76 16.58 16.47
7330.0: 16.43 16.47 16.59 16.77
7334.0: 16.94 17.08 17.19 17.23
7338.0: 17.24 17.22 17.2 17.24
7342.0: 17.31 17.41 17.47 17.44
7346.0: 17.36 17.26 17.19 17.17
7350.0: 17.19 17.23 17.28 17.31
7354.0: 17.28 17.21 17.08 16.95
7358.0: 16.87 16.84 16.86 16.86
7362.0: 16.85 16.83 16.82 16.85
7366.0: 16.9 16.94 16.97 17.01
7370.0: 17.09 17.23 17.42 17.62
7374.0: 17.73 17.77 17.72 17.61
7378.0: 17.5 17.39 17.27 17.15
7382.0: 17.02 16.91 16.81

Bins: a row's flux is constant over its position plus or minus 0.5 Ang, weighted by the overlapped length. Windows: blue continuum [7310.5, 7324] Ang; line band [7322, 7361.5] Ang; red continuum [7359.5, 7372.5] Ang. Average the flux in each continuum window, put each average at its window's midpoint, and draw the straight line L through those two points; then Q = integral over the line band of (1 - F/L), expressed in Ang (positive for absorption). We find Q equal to 0.63 Ang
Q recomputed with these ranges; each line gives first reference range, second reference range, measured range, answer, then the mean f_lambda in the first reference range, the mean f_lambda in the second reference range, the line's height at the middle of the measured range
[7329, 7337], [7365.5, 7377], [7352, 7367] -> 0.2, 16.8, 17.3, 17.2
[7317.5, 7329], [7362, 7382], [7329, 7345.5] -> 0.3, 17.4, 17.2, 17.3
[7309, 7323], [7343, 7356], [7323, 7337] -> 0.6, 17.8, 17.3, 17.6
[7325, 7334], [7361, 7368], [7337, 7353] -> -0.5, 16.7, 16.9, 16.8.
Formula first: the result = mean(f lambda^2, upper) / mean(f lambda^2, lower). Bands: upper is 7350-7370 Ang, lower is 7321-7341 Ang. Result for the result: 1.01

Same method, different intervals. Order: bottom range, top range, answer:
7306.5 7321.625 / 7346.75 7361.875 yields 0.97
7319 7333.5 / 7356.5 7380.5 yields 1.02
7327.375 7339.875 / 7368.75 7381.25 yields 1.05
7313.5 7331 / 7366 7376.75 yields 1.01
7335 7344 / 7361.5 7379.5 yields 1.01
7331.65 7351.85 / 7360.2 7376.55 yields 1.01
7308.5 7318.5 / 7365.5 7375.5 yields 0.99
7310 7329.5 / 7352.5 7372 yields 0.98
